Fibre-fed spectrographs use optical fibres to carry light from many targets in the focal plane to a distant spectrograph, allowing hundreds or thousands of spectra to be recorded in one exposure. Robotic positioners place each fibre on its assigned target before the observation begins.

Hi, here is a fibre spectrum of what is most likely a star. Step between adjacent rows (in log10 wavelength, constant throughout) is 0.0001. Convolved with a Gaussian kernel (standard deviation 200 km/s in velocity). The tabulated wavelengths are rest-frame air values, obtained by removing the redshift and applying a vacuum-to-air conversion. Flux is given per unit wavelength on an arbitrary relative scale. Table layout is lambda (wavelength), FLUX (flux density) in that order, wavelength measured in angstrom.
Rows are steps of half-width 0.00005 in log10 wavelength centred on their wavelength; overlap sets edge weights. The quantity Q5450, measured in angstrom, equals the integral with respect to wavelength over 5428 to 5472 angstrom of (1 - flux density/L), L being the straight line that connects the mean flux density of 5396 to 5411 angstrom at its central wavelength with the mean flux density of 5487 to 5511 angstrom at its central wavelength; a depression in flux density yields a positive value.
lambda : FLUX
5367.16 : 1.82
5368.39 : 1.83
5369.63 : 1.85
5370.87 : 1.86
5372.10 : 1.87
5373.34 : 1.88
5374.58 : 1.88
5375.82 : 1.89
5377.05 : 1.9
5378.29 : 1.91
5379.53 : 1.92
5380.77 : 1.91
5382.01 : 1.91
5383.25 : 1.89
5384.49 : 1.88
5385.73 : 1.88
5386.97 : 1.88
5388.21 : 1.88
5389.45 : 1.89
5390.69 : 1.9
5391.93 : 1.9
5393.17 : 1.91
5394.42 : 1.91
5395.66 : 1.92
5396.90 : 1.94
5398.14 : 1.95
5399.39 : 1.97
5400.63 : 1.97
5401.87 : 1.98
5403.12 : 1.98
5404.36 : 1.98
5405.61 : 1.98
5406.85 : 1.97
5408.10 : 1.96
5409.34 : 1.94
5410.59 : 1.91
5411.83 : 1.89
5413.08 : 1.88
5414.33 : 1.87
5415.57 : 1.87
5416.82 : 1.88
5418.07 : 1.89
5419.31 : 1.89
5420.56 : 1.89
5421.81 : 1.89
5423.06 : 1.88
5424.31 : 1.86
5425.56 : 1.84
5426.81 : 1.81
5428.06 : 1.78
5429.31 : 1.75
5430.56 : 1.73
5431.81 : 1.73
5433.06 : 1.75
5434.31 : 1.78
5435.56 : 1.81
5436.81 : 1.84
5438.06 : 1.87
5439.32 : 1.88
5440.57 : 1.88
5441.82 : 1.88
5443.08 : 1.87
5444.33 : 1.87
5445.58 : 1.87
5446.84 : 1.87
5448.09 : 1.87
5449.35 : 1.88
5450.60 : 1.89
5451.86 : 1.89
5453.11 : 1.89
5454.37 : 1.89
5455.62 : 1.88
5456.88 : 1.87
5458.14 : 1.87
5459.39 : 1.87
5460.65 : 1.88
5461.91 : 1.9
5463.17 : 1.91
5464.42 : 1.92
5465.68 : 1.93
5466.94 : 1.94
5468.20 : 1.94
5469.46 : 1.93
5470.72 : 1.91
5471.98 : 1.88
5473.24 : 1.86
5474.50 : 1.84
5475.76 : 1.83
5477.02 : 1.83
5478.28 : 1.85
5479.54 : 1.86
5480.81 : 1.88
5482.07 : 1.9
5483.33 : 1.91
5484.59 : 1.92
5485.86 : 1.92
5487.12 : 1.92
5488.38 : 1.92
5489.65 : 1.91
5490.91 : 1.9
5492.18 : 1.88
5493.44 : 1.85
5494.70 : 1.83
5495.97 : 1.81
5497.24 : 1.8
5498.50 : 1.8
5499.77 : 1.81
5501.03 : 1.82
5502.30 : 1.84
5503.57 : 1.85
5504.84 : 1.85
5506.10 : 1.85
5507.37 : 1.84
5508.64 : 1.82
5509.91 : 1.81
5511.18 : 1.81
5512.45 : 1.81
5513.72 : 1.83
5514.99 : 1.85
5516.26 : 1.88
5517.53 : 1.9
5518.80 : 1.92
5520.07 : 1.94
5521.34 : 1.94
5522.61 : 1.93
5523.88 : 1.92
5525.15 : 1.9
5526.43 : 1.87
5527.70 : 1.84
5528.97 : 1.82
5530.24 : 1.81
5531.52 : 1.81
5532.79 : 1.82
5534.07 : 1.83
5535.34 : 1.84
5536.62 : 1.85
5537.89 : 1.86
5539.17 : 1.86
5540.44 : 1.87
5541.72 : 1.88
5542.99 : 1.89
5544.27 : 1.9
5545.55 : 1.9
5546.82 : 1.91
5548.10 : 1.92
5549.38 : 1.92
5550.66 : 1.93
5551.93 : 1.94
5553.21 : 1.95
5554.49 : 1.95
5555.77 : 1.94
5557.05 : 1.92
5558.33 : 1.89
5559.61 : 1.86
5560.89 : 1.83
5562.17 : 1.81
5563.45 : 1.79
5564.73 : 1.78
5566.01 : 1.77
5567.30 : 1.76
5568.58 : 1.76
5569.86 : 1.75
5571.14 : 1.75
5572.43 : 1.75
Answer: 0.9 angstrom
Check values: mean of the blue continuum 1.96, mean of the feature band 1.86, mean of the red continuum 1.85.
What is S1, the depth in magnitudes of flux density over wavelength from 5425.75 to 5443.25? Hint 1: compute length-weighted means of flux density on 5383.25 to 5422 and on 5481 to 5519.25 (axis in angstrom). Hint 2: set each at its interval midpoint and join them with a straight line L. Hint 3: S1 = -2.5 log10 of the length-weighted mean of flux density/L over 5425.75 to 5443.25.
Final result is 0.05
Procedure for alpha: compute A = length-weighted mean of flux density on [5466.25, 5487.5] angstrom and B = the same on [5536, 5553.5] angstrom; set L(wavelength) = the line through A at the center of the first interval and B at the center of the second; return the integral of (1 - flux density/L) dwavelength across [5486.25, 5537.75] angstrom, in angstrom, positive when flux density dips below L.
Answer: 1.0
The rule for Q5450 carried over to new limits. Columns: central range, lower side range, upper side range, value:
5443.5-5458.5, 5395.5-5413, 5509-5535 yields 0.29 angstrom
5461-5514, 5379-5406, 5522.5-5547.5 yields 0.47 angstrom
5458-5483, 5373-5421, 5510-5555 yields 0.11 angstrom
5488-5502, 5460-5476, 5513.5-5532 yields 0.32 angstrom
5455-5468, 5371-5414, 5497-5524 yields -0.12 angstrom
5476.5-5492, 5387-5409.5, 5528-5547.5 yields -0.04 angstrom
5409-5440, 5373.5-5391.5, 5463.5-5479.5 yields 0.79 angstrom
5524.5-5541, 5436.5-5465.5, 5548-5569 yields 0.22 angstrom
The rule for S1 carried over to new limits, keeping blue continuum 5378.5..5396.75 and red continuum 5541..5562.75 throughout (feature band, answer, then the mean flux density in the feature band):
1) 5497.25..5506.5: 0.041 mag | 1.83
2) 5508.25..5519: 0.033 mag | 1.84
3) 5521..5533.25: 0.021 mag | 1.87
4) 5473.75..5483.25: 0.024 mag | 1.86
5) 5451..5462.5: 0.011 mag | 1.88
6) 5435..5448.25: 0.021 mag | 1.86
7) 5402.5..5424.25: -0.008 mag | 1.91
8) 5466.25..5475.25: 0.001 mag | 1.9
